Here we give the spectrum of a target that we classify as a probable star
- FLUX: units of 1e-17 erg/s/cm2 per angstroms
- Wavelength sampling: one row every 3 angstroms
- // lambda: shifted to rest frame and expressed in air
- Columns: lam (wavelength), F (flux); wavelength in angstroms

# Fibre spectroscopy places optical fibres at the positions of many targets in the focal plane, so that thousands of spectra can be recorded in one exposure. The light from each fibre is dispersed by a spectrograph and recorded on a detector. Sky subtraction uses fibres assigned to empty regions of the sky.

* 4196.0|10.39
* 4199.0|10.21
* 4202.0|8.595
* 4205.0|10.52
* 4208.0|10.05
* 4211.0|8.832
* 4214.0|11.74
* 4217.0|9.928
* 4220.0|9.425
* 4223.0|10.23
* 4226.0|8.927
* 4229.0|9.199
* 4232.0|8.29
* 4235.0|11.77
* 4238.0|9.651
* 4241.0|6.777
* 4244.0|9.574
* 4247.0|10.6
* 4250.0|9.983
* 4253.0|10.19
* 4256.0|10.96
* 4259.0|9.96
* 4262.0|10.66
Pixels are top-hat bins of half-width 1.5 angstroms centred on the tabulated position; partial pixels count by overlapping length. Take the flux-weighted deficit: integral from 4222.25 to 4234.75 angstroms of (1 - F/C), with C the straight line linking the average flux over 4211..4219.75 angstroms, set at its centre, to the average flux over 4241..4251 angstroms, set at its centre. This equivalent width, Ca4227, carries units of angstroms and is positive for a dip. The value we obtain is 0.8 angstroms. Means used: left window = 10.3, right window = 9.56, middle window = 9.36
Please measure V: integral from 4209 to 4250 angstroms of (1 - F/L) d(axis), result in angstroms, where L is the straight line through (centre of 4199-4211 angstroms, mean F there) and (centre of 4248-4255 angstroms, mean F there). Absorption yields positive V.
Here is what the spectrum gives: 1.3 angstroms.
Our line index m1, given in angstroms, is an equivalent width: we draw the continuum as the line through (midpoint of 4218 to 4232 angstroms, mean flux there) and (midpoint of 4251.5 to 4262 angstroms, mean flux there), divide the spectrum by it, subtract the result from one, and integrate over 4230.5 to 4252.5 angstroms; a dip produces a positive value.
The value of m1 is 0.8 angstroms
